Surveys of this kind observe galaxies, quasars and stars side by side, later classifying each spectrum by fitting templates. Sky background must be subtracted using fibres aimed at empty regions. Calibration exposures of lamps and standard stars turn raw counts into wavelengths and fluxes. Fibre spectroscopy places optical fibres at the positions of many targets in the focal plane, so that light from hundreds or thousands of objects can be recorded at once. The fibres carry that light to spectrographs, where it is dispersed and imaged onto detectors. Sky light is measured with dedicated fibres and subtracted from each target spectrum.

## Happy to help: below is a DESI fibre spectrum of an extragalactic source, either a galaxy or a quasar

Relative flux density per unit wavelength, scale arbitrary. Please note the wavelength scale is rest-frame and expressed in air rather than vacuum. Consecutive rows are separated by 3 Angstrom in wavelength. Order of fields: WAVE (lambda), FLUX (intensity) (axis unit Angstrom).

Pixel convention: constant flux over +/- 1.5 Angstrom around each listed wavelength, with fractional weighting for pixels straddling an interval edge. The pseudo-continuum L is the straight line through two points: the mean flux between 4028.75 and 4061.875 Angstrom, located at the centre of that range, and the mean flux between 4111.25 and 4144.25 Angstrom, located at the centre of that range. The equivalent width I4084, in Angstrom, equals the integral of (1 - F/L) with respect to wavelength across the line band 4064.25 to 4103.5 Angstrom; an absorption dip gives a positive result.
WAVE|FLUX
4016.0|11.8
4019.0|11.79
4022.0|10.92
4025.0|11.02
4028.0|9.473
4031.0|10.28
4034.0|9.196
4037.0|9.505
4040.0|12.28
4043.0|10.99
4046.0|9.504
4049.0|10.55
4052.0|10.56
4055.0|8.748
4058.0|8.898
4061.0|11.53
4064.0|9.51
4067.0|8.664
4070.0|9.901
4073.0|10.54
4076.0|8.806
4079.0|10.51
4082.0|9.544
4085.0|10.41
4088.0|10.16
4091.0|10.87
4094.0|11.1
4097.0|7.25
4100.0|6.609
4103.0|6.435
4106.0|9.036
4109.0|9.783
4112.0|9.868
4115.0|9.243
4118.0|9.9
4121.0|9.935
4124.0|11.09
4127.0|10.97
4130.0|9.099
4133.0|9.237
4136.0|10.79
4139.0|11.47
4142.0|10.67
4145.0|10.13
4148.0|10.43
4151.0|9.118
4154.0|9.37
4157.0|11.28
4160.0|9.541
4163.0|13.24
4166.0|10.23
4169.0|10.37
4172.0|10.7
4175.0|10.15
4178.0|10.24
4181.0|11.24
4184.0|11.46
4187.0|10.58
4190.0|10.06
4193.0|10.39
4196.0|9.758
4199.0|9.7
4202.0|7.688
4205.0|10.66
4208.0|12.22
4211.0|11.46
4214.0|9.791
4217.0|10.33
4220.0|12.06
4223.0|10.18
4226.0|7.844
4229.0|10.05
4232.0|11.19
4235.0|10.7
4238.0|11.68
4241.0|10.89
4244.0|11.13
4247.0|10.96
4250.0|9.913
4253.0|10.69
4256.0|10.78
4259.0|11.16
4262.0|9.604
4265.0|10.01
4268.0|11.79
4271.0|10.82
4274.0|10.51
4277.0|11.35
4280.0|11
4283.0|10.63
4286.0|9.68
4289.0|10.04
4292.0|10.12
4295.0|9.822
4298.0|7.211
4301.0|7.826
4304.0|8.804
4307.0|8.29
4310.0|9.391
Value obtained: 3.10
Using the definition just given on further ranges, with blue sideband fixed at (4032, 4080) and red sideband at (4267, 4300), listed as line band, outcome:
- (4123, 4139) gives -0.4 Angstrom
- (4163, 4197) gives -1.7 Angstrom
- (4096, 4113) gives 3.2 Angstrom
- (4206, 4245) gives -2.2 Angstrom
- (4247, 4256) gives -0.3 Angstrom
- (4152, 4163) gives -0.4 Angstrom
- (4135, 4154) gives -0.5 Angstrom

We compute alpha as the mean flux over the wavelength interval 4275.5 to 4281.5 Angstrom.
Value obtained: 11.2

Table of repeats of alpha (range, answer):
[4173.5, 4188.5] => 10.7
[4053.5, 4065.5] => 9.67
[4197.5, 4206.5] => 9.35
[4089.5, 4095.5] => 11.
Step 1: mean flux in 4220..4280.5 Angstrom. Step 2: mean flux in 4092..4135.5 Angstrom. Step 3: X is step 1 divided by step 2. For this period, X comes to 1.14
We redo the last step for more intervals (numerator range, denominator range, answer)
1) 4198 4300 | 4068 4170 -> 1.05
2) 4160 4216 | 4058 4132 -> 1.10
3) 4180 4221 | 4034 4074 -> 1.04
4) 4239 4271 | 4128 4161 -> 1.06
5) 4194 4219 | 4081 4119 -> 1.11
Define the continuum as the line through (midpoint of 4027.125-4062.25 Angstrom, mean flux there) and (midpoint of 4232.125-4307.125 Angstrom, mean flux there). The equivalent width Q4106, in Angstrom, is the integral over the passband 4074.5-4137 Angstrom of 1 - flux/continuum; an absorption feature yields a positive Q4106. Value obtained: 3.8 Angstrom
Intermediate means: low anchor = 10.1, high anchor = 10.3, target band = 9.54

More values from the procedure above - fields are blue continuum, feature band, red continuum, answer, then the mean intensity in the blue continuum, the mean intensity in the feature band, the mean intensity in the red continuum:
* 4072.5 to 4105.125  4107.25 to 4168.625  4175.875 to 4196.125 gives -2.1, 9.25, 10.3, 10.6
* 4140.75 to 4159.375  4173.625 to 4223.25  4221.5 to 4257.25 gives -0.7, 10.1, 10.5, 10.5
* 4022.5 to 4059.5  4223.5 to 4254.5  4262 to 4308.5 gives -1.9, 10.1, 10.5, 9.85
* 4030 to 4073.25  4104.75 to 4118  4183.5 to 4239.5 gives 0.8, 10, 9.54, 10.4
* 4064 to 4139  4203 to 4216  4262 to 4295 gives -0.9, 9.61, 10.9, 10.5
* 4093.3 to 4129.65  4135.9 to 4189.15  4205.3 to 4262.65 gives -4.2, 9.22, 10.6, 10.7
